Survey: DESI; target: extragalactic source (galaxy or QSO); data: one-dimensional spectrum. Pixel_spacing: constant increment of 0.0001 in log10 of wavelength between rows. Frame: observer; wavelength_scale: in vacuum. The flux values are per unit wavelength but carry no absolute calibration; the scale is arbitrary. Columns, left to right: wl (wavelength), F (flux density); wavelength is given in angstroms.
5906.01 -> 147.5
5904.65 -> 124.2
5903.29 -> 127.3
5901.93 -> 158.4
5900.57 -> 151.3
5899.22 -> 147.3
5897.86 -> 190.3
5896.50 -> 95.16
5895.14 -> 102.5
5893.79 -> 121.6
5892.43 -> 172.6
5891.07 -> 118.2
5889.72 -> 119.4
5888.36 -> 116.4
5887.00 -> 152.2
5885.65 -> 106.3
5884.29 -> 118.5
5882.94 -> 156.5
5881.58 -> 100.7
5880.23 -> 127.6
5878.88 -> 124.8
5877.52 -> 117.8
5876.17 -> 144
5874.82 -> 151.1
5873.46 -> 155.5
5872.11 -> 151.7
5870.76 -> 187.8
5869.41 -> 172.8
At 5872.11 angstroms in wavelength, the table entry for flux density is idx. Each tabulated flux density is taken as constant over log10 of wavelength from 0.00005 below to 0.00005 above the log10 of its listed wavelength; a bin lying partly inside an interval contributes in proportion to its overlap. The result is 151.7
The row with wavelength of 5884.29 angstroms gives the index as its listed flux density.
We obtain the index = 118.5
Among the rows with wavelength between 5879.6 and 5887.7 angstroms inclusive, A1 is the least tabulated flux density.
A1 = 100.7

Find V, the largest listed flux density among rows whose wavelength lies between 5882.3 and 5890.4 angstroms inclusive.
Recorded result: 156.5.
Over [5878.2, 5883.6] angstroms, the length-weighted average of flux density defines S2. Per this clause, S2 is 127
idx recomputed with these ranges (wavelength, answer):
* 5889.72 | 119.4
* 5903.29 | 127.3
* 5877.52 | 117.8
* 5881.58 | 100.7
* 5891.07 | 118.2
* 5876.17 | 144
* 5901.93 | 158.4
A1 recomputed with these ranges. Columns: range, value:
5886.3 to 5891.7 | 116.4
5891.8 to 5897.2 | 95.16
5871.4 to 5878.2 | 117.8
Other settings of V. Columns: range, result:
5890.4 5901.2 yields 190.3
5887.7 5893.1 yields 172.6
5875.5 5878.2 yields 144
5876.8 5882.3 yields 127.6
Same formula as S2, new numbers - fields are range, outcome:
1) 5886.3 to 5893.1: 136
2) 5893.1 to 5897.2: 107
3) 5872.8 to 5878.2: 142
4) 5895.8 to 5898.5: 142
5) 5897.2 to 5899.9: 169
